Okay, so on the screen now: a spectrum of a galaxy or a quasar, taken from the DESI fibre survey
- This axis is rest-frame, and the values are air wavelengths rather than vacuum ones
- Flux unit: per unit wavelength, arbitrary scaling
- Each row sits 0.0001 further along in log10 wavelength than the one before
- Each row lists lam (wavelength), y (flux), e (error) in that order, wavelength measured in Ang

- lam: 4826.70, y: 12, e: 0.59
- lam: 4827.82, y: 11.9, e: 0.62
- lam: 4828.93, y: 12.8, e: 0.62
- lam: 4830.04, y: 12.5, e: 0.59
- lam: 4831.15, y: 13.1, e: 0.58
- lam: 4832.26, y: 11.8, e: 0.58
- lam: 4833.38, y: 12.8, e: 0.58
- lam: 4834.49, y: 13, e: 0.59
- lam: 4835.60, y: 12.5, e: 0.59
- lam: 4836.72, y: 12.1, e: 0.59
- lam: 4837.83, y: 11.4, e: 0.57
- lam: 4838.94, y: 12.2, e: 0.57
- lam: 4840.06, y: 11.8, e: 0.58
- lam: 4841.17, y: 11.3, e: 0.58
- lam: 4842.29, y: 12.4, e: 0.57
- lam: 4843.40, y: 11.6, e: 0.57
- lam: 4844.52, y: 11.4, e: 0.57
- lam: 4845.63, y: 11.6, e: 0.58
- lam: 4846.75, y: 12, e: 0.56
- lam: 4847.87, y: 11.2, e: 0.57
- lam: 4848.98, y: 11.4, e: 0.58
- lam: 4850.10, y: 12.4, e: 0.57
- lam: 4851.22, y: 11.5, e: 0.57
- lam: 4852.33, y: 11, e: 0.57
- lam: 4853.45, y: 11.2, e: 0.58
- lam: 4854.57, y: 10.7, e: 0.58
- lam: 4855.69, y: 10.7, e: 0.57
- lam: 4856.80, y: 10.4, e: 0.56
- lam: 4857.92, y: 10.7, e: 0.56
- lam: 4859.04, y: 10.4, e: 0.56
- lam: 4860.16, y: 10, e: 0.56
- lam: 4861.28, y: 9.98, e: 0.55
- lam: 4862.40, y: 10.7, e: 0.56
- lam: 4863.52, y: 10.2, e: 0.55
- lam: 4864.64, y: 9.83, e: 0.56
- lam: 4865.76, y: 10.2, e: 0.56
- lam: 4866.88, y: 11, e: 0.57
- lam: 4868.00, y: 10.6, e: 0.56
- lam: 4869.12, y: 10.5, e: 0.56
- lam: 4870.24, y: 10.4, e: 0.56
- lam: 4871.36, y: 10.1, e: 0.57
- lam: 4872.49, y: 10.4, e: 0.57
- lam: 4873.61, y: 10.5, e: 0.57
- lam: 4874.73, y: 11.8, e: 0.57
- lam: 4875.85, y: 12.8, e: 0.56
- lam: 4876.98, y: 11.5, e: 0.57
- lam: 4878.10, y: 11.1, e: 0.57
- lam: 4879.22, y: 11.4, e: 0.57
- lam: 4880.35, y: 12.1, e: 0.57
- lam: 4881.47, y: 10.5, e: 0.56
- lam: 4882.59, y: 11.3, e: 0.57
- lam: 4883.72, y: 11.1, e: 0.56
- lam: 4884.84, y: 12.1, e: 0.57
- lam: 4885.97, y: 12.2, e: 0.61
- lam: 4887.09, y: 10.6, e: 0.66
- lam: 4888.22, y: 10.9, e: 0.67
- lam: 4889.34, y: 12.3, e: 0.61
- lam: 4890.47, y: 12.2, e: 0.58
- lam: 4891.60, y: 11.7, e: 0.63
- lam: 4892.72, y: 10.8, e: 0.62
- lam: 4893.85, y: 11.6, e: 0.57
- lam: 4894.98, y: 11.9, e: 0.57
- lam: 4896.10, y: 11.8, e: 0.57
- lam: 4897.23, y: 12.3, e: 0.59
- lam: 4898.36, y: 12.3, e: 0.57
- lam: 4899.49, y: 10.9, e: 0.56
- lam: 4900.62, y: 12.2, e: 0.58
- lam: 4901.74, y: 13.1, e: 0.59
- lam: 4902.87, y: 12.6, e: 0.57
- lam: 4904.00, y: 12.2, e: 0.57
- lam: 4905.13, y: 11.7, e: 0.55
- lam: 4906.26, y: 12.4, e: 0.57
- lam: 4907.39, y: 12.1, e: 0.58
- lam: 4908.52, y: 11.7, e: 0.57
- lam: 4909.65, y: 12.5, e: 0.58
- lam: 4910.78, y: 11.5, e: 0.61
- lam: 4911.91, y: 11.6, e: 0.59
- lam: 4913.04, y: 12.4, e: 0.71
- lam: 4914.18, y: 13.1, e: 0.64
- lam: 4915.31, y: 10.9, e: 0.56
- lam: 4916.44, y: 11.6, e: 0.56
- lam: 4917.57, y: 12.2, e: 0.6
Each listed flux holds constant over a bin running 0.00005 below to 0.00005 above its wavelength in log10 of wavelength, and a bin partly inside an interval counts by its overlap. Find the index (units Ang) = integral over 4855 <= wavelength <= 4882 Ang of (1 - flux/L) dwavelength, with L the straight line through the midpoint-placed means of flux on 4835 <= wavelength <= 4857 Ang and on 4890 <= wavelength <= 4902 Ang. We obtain 2.2 Ang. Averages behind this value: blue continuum 11.6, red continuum 11.9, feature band 10.7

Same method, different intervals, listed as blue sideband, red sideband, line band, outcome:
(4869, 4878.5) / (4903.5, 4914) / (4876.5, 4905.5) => -0.4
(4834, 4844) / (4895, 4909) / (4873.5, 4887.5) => 0.7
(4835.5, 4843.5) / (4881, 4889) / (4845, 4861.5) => 1.0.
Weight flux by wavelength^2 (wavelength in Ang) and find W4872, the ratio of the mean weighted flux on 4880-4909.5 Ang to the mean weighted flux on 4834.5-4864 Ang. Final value 1.06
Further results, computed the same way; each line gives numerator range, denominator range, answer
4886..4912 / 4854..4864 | 1.16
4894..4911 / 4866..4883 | 1.11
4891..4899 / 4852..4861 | 1.13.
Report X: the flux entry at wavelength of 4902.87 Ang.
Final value 12.6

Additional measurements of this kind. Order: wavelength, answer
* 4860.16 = 10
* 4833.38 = 12.8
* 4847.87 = 11.2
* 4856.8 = 10.4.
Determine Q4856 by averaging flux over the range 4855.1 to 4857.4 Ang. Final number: 10.6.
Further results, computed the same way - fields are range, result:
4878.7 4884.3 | 11.3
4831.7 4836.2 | 12.5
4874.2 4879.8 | 11.7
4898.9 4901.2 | 11.6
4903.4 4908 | 12.1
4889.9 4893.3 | 11.6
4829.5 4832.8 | 12.5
